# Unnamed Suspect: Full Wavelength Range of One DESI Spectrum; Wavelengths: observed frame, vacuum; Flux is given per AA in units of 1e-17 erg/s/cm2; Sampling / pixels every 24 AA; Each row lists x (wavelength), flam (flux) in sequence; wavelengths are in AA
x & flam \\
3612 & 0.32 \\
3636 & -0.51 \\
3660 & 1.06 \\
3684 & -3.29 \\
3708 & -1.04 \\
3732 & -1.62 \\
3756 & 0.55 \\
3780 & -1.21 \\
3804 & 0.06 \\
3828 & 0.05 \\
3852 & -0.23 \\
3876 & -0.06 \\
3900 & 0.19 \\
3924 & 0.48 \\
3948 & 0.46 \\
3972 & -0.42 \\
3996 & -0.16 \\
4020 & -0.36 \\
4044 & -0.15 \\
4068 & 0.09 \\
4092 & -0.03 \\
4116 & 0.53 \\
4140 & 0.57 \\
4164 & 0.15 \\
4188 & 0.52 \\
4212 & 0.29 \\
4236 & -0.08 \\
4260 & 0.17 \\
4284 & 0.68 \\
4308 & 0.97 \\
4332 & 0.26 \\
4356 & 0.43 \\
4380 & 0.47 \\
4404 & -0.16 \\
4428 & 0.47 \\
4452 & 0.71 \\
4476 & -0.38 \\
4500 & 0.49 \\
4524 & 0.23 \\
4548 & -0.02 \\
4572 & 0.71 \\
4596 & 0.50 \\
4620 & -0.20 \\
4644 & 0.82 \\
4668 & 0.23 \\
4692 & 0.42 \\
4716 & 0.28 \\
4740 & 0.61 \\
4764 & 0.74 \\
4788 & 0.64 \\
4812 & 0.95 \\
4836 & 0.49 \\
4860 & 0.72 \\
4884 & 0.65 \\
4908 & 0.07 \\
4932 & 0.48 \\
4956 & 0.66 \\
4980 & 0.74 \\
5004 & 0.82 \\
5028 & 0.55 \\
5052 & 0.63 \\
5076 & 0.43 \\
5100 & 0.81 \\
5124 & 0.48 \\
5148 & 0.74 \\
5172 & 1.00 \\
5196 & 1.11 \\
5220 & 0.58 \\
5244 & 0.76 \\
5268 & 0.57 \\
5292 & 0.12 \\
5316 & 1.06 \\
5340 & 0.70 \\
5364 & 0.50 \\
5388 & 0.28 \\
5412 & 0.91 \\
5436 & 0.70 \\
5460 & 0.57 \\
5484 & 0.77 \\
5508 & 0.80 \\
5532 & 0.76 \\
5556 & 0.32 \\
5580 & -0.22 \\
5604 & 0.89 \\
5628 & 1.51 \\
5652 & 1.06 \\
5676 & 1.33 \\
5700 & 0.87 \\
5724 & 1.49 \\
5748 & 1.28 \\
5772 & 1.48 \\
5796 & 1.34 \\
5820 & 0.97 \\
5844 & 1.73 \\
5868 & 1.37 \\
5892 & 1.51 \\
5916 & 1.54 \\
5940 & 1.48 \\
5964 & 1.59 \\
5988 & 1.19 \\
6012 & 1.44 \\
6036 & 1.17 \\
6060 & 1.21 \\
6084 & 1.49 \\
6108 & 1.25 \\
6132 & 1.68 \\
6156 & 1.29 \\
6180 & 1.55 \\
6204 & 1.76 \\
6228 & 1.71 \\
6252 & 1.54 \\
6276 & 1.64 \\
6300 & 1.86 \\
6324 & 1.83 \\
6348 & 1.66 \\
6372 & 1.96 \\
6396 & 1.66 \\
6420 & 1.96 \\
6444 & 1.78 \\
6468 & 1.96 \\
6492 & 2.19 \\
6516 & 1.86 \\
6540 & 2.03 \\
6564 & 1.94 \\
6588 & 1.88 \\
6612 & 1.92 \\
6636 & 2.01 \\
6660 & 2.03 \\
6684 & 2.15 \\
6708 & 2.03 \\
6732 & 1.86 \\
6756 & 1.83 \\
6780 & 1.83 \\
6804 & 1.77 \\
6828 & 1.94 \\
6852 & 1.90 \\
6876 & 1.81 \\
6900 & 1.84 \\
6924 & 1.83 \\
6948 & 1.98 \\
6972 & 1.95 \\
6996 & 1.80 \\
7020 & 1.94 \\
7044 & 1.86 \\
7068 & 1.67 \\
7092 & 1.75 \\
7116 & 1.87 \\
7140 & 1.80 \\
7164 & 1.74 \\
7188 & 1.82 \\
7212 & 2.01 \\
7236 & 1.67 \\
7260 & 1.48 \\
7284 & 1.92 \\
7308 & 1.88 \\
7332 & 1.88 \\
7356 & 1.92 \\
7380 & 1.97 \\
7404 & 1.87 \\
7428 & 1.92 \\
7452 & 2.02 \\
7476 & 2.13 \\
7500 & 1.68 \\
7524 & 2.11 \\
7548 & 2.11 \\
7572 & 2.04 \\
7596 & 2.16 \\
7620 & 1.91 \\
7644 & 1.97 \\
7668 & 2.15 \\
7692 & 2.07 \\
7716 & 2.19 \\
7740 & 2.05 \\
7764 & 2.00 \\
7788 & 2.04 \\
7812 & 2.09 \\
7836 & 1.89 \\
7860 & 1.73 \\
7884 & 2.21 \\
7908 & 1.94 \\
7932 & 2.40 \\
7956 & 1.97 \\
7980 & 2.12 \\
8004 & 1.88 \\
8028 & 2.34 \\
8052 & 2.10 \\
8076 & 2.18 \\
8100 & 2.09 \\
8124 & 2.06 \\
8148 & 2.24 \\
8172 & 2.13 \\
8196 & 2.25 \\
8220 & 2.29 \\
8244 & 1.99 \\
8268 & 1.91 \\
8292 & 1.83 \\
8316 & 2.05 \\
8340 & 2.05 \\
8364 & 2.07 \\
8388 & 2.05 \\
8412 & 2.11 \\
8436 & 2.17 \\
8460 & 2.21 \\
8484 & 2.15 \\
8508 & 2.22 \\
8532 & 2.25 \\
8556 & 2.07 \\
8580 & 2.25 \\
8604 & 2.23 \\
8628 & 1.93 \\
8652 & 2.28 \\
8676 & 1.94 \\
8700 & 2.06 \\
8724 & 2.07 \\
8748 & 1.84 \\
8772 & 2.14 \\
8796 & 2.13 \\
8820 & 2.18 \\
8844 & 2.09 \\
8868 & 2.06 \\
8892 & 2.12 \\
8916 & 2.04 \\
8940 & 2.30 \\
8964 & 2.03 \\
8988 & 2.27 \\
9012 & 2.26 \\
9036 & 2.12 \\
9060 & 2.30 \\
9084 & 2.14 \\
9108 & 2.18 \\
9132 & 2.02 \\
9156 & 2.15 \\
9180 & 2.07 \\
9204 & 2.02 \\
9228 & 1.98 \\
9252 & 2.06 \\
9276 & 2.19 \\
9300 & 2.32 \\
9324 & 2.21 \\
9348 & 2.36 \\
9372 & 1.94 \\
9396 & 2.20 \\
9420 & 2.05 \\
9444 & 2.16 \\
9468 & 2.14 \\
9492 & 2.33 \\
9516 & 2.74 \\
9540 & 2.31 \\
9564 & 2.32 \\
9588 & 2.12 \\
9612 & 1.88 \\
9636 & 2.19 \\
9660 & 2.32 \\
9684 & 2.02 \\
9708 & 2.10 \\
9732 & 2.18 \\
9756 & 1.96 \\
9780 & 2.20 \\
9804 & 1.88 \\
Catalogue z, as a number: 0.40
